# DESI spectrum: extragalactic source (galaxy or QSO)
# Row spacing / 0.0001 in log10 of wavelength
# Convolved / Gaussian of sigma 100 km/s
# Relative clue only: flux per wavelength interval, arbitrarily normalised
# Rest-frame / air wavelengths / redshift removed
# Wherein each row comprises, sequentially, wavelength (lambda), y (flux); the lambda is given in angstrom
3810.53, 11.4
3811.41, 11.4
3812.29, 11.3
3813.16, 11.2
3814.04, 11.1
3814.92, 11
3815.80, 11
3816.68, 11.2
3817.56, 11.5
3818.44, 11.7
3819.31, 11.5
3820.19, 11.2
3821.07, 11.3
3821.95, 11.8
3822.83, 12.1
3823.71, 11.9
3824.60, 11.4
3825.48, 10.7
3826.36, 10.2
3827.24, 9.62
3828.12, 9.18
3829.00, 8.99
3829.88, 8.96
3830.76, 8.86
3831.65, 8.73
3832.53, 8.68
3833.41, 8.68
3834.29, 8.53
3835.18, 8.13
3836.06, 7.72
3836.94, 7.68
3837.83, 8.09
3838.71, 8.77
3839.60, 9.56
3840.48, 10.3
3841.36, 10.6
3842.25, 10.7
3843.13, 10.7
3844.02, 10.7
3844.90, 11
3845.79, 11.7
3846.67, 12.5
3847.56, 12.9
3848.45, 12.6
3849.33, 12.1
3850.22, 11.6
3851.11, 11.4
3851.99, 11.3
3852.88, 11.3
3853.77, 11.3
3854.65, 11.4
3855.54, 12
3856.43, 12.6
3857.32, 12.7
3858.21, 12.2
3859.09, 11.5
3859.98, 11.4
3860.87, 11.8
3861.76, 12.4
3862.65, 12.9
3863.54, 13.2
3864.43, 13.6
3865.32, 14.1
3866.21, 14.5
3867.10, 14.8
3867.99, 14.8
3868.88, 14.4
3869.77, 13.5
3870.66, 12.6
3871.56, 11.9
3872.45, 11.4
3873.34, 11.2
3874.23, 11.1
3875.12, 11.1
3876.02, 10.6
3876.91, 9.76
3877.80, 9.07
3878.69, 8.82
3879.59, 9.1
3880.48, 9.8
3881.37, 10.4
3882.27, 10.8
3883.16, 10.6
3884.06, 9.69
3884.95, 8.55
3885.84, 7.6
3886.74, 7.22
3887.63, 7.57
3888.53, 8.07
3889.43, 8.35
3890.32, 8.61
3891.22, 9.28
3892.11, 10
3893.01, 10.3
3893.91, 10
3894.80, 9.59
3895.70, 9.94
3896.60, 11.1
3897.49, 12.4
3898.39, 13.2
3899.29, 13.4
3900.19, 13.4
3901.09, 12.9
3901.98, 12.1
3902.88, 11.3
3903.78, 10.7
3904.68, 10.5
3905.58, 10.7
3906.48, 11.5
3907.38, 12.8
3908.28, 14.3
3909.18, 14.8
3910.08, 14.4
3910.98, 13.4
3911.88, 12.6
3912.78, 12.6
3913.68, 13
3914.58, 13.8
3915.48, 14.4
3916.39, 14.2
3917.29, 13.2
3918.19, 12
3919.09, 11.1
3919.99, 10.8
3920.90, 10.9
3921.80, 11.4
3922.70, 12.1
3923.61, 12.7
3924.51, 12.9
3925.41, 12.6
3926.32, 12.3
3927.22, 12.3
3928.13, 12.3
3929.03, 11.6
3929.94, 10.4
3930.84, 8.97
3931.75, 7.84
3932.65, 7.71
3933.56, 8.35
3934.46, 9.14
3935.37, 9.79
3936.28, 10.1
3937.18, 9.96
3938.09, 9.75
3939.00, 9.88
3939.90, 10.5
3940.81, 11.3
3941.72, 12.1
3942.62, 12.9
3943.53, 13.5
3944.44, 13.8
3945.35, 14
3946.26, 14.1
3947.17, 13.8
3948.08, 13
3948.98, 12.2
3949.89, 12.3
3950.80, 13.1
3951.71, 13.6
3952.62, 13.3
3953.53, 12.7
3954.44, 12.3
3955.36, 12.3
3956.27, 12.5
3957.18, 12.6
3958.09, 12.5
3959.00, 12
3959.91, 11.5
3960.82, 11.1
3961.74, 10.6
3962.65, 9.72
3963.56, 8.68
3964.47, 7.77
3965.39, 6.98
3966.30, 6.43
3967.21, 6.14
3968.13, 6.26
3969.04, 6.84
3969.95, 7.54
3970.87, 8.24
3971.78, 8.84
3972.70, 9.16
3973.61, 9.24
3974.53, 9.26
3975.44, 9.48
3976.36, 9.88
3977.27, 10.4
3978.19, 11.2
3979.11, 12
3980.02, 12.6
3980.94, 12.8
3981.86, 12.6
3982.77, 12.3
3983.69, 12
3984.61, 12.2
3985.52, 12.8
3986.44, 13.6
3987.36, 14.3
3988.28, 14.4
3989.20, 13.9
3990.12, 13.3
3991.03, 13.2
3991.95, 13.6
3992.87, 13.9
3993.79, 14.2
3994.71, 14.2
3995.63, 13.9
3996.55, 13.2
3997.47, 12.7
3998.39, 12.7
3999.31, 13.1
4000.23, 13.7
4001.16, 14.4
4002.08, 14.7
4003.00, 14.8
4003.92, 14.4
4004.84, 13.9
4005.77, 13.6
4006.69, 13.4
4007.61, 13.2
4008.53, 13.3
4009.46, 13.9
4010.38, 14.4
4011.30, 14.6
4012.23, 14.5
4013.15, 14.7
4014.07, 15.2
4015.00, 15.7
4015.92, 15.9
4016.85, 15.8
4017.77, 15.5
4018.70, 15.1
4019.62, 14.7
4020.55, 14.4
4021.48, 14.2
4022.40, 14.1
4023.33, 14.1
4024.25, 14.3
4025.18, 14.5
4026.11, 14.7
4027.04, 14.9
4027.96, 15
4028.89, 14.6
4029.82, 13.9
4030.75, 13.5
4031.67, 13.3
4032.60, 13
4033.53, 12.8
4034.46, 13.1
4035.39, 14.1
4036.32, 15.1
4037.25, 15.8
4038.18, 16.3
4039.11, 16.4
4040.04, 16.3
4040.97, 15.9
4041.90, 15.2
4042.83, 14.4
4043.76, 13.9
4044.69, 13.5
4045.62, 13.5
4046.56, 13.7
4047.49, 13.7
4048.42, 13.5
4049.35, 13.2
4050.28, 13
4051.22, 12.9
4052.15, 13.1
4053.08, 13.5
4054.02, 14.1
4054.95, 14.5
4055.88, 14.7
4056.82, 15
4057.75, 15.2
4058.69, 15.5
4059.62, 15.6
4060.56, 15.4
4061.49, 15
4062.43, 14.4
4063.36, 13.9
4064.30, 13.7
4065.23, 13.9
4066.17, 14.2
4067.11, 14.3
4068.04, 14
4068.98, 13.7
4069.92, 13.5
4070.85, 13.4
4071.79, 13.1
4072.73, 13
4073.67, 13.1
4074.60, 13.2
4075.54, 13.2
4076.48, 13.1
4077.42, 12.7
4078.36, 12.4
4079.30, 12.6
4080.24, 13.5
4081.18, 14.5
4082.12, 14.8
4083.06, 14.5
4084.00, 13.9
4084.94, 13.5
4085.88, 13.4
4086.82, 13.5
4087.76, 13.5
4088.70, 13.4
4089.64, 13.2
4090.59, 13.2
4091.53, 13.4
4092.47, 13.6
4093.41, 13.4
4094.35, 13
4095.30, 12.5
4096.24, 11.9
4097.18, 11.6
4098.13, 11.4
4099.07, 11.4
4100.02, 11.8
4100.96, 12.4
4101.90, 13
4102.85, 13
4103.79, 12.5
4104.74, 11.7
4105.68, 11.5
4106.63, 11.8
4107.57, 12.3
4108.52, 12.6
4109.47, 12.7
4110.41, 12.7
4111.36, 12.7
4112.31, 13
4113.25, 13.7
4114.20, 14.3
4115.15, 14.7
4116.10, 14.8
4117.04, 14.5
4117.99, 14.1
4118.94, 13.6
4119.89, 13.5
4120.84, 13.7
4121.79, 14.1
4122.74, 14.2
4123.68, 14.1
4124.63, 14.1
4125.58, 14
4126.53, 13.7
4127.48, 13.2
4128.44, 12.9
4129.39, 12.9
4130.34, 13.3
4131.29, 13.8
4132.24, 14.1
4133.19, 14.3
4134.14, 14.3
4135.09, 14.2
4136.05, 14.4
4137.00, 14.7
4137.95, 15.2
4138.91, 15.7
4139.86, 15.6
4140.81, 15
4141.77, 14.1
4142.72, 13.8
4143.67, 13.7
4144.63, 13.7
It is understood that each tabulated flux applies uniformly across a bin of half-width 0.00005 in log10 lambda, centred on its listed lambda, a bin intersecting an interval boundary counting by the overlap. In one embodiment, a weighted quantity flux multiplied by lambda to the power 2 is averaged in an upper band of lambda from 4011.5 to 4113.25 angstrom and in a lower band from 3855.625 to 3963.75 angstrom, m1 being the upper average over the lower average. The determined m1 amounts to 1.3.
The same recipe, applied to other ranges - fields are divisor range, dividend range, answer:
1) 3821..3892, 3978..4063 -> 1.43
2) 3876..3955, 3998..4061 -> 1.34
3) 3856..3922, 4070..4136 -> 1.28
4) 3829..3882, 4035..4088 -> 1.41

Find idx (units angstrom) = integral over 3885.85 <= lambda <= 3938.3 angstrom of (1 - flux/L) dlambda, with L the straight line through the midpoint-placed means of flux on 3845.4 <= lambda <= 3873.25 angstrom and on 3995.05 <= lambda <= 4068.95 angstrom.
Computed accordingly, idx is 7.4 angstrom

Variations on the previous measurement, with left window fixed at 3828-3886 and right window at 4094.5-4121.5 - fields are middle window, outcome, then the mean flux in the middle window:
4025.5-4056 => -4.6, 14.2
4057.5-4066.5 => -1.6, 14.7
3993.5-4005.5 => -1.8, 13.8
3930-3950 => 0.8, 11.1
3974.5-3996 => -1.3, 12.6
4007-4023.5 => -3.4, 14.6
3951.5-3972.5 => 3.2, 9.96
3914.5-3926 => -1.0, 12.4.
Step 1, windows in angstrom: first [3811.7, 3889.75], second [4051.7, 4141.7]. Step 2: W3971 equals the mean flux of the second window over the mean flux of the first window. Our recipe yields 1.25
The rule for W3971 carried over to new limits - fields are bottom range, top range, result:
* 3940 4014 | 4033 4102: 1.13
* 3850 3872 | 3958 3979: 0.72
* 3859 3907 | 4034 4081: 1.27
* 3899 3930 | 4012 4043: 1.18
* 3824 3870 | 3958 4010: 1.05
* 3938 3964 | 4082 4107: 1.05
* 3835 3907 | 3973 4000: 1.13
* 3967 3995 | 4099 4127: 1.17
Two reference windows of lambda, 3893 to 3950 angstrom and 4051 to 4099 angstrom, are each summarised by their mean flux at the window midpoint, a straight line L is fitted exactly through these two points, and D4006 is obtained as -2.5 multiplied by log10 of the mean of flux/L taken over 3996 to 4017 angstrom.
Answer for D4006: -0.11 mag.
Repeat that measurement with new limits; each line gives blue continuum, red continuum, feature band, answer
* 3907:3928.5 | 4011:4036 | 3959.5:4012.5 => 0.18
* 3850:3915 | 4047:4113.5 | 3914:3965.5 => 0.04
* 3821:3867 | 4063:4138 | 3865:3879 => -0.08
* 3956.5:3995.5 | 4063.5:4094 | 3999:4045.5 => -0.19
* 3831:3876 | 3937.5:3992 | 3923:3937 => 0.07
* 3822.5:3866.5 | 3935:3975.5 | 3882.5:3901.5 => 0.08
